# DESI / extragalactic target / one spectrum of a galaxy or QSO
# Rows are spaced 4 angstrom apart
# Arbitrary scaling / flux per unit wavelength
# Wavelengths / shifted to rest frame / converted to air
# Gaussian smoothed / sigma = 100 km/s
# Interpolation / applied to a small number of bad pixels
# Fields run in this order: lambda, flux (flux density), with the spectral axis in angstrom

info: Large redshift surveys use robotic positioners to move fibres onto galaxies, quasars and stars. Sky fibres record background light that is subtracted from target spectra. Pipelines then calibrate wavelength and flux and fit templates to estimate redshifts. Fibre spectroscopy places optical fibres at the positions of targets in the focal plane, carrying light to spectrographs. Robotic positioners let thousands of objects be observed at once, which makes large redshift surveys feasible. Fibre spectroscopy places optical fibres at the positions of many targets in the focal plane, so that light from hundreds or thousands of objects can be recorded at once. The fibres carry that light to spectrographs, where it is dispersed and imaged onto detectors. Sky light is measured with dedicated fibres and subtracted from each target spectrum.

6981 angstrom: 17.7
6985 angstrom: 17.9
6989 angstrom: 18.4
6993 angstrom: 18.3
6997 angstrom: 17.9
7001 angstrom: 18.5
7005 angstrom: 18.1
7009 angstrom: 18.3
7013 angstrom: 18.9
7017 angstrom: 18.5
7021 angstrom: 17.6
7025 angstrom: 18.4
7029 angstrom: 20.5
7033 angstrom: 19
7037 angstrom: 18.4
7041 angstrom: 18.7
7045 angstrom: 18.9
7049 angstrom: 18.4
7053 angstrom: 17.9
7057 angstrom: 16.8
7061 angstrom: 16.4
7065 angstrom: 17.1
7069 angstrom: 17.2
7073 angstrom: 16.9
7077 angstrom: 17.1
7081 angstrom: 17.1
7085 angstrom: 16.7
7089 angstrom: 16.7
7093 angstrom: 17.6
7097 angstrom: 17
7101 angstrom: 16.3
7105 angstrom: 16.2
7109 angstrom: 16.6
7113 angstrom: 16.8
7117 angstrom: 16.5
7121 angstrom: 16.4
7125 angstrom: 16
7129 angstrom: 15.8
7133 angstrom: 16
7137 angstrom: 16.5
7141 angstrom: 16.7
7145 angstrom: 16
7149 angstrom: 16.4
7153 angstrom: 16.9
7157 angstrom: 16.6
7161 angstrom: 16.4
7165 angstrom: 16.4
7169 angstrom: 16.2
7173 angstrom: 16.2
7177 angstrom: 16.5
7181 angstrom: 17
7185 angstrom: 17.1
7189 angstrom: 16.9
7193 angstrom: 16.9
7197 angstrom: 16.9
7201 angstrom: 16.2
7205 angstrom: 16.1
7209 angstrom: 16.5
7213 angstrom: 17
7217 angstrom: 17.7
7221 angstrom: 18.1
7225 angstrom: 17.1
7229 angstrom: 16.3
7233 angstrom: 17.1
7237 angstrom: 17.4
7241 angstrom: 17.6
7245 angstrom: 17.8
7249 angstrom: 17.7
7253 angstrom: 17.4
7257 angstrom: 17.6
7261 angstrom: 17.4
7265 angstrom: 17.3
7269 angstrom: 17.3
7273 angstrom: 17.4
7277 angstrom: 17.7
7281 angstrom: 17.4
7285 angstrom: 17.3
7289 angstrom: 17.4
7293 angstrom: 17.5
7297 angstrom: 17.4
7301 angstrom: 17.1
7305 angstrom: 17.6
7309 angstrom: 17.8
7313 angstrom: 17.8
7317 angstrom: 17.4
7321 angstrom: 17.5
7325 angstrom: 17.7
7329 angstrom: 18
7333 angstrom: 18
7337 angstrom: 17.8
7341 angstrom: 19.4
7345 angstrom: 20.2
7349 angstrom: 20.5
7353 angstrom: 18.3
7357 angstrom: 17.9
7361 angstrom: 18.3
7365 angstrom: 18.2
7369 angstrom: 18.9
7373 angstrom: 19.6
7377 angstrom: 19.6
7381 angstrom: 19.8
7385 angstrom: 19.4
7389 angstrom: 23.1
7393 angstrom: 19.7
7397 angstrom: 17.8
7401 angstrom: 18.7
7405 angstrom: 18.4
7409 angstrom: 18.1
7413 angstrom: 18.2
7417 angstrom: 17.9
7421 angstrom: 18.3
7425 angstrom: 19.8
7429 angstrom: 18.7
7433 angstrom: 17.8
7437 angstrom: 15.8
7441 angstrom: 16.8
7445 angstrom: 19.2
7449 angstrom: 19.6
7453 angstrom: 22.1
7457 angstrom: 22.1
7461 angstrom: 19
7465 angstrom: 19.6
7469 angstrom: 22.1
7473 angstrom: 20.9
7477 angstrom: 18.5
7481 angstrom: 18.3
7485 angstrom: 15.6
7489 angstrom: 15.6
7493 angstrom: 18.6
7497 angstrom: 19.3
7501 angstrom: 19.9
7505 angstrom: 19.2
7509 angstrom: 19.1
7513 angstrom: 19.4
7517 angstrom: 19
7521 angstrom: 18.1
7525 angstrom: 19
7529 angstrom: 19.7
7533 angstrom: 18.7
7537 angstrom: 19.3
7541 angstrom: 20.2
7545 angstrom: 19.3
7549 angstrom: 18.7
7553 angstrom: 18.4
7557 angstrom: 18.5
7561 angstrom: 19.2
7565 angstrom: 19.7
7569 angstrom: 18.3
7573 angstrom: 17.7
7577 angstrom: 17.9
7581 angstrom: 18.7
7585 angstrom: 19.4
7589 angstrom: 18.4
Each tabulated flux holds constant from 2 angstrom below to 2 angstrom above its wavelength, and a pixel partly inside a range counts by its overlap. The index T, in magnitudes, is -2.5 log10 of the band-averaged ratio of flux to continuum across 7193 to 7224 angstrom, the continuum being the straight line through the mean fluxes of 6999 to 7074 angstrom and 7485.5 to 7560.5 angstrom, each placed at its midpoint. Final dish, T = 0.09 mag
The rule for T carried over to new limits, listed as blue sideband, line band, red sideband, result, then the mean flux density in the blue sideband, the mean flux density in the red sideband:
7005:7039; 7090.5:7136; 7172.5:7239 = 0.083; 18.7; 16.9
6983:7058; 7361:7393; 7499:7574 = -0.048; 18.4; 19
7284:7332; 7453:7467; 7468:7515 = -0.106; 17.6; 18.8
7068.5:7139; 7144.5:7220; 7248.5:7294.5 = 0.022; 16.6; 17.4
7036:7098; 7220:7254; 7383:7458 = 0.049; 17.4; 19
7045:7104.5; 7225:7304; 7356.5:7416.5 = 0.056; 17.1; 19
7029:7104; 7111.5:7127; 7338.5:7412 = 0.088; 17.5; 19.2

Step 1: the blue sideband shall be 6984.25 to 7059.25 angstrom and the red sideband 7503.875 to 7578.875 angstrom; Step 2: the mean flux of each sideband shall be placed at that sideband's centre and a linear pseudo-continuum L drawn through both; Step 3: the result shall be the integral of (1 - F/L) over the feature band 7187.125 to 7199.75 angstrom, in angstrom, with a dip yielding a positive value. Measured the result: 1.2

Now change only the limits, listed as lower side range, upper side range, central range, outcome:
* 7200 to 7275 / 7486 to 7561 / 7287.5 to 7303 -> 0.2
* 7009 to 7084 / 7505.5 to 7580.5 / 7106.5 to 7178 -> 7.0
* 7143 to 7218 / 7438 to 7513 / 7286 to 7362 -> -0.9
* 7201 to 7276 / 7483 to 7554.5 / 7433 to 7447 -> 0.7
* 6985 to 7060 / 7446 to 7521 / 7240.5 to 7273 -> 2.3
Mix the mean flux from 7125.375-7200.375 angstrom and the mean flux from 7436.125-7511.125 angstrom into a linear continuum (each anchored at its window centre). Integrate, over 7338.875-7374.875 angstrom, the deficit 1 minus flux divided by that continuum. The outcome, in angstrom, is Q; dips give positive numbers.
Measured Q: -1.8 angstrom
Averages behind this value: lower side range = 16.5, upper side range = 19.1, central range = 19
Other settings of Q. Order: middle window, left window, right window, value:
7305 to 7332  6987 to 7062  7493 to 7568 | 1.57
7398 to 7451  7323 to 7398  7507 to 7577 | 2.18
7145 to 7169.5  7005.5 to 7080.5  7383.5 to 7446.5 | 2.35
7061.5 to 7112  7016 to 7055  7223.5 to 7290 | 4.08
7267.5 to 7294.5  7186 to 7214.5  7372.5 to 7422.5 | 0.35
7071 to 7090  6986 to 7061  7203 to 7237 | 1.12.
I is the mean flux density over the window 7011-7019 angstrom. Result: 18.7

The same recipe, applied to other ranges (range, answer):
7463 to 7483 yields 19.9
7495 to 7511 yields 19.4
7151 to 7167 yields 16.6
